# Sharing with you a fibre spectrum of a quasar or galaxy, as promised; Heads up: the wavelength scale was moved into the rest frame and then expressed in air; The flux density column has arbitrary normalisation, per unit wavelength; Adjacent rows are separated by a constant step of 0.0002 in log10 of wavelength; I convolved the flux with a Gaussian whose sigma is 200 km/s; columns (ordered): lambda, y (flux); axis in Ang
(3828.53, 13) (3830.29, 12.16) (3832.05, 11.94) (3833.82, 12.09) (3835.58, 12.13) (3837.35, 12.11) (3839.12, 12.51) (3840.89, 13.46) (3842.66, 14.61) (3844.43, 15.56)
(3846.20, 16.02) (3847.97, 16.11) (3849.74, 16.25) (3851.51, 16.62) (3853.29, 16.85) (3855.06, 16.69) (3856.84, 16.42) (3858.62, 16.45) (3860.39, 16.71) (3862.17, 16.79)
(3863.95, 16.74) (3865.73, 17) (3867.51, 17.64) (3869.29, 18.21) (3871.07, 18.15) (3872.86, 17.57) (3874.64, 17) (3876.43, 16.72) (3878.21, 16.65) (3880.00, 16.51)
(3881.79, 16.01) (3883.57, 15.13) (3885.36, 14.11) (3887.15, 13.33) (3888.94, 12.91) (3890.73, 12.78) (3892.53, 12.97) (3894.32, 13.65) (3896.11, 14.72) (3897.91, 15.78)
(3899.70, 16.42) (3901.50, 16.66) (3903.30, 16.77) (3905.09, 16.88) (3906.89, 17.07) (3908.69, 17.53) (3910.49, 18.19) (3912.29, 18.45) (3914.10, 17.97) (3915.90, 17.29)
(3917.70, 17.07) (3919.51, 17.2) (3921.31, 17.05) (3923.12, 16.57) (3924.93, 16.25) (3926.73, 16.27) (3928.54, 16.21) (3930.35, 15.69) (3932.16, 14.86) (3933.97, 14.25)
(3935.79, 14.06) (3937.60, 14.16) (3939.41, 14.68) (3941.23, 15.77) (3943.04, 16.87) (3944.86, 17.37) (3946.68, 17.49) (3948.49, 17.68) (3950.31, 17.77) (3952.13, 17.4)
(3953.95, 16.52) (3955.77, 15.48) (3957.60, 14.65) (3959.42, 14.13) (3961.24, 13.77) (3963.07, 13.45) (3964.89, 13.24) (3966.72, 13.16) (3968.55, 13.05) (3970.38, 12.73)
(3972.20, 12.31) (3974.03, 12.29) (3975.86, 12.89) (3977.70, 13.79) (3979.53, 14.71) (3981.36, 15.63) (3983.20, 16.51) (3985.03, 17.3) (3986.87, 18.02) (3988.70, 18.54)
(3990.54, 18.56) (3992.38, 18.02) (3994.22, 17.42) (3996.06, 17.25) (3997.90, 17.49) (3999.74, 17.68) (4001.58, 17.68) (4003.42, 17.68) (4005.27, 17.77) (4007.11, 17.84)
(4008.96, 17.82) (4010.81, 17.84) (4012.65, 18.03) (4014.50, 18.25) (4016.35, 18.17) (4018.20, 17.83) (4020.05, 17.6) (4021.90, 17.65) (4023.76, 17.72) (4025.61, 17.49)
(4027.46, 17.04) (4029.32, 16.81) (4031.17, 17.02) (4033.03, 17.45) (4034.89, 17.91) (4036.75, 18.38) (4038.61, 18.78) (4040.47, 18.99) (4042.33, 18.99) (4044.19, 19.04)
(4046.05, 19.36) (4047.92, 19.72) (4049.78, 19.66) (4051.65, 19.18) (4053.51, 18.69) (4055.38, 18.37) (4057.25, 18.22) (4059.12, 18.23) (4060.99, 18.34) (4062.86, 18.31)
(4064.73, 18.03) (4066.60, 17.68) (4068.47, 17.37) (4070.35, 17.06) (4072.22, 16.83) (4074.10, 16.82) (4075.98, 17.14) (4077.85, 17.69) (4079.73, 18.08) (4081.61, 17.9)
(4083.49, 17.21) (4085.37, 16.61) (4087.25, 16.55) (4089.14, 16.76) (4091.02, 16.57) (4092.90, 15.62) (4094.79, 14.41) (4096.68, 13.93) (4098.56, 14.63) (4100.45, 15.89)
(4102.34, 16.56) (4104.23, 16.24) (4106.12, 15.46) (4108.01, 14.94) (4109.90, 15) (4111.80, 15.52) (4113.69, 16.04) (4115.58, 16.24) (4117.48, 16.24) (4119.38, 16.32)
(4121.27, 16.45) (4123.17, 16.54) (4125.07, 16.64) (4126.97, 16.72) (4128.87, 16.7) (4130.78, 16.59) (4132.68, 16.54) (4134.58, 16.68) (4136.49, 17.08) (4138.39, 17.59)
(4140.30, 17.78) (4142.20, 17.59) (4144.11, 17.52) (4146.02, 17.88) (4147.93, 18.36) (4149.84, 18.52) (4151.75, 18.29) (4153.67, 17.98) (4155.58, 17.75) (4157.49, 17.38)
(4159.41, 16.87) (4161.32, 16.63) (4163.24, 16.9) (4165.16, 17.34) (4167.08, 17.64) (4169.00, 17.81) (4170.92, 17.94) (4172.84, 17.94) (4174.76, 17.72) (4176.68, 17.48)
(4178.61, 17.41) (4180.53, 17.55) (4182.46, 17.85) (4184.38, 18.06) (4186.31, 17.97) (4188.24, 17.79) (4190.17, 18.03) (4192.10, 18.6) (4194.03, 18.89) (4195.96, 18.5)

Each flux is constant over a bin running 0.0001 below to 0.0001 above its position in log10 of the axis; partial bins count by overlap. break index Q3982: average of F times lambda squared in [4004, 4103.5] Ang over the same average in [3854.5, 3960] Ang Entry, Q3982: 1.17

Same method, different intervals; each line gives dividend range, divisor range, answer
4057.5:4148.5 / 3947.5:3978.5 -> 1.25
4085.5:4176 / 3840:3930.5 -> 1.17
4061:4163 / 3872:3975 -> 1.19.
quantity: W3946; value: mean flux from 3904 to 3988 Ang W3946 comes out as 15.7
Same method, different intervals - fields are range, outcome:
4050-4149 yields 16.9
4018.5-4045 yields 17.9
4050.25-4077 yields 17.9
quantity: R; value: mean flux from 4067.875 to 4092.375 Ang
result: 17.1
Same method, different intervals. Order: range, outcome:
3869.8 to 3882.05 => 17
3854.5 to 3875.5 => 17.1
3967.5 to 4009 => 16.2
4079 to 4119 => 16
